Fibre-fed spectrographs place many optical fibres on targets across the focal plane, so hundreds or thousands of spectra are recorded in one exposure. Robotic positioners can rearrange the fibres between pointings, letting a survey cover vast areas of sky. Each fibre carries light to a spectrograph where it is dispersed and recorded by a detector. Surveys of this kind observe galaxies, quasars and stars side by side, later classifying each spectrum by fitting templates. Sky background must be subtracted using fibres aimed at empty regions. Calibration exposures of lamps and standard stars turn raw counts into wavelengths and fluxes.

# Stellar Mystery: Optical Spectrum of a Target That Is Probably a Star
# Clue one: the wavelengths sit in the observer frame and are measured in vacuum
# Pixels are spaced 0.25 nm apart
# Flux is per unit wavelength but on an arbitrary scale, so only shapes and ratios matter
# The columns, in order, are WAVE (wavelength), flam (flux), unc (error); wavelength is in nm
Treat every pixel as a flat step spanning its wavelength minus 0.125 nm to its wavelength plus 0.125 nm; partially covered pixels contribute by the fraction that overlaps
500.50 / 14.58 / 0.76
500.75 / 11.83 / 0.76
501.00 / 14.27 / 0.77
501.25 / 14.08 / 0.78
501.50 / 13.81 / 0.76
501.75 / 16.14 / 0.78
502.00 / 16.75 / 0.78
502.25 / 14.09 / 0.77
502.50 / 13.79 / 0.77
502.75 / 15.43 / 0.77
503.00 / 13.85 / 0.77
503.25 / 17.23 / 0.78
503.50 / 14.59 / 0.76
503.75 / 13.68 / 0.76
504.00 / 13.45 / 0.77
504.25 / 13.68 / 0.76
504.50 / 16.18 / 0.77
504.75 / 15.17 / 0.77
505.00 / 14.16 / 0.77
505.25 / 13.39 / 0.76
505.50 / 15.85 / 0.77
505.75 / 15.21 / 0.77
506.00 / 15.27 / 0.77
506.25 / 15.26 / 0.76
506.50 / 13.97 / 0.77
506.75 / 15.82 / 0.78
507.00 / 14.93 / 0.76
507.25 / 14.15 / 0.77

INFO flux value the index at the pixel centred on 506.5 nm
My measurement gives 13.97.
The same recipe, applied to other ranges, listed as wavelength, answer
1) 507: 14.93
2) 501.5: 13.81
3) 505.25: 13.39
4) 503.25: 17.23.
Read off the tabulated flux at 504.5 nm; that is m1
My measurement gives 16.18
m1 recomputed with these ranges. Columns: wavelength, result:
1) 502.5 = 13.79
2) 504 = 13.45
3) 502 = 16.75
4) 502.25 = 14.09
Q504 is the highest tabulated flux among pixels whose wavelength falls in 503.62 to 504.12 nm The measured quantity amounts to 13.68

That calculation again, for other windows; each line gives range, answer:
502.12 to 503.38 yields 17.23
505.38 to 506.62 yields 15.85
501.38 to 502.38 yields 16.75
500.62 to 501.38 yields 14.27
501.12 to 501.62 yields 14.08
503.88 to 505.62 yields 16.18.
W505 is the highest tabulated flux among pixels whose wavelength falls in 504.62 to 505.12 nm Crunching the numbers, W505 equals 15.17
